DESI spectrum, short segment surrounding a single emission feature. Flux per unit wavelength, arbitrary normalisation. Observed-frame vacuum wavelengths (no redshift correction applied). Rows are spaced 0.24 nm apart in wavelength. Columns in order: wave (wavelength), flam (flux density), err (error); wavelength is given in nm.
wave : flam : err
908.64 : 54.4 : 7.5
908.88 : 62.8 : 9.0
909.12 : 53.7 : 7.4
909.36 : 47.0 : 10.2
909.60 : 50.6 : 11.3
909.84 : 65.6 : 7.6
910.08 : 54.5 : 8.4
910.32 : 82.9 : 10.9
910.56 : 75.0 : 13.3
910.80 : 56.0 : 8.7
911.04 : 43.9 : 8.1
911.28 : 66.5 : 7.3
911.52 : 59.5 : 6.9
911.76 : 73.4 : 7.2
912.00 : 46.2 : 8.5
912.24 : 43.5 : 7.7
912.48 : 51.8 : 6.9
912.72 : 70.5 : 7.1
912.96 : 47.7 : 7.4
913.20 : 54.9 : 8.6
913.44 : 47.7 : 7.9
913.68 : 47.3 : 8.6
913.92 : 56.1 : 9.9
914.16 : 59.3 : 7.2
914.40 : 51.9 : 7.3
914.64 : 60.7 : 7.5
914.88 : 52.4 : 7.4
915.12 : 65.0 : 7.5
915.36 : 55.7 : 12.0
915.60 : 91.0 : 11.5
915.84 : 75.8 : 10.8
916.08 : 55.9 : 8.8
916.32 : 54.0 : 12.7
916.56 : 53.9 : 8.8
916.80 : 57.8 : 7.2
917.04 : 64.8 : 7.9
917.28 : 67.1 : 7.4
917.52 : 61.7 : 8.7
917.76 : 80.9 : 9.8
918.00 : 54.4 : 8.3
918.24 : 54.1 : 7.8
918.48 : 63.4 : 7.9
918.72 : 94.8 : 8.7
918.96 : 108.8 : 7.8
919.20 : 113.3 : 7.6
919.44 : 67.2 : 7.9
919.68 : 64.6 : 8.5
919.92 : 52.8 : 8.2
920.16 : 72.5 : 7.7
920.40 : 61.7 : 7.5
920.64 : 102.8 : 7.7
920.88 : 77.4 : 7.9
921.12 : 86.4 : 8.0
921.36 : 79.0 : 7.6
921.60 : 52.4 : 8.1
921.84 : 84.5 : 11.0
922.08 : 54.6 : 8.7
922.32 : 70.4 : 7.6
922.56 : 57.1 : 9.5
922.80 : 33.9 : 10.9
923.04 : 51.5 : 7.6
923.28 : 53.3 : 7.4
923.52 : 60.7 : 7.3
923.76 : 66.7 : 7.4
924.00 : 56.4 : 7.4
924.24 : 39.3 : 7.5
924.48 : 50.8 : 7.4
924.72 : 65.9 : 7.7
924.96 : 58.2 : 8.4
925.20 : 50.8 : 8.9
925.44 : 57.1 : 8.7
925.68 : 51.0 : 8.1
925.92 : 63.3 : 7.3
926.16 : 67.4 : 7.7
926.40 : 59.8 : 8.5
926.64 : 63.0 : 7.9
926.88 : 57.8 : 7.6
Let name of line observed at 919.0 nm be [S II] 6716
